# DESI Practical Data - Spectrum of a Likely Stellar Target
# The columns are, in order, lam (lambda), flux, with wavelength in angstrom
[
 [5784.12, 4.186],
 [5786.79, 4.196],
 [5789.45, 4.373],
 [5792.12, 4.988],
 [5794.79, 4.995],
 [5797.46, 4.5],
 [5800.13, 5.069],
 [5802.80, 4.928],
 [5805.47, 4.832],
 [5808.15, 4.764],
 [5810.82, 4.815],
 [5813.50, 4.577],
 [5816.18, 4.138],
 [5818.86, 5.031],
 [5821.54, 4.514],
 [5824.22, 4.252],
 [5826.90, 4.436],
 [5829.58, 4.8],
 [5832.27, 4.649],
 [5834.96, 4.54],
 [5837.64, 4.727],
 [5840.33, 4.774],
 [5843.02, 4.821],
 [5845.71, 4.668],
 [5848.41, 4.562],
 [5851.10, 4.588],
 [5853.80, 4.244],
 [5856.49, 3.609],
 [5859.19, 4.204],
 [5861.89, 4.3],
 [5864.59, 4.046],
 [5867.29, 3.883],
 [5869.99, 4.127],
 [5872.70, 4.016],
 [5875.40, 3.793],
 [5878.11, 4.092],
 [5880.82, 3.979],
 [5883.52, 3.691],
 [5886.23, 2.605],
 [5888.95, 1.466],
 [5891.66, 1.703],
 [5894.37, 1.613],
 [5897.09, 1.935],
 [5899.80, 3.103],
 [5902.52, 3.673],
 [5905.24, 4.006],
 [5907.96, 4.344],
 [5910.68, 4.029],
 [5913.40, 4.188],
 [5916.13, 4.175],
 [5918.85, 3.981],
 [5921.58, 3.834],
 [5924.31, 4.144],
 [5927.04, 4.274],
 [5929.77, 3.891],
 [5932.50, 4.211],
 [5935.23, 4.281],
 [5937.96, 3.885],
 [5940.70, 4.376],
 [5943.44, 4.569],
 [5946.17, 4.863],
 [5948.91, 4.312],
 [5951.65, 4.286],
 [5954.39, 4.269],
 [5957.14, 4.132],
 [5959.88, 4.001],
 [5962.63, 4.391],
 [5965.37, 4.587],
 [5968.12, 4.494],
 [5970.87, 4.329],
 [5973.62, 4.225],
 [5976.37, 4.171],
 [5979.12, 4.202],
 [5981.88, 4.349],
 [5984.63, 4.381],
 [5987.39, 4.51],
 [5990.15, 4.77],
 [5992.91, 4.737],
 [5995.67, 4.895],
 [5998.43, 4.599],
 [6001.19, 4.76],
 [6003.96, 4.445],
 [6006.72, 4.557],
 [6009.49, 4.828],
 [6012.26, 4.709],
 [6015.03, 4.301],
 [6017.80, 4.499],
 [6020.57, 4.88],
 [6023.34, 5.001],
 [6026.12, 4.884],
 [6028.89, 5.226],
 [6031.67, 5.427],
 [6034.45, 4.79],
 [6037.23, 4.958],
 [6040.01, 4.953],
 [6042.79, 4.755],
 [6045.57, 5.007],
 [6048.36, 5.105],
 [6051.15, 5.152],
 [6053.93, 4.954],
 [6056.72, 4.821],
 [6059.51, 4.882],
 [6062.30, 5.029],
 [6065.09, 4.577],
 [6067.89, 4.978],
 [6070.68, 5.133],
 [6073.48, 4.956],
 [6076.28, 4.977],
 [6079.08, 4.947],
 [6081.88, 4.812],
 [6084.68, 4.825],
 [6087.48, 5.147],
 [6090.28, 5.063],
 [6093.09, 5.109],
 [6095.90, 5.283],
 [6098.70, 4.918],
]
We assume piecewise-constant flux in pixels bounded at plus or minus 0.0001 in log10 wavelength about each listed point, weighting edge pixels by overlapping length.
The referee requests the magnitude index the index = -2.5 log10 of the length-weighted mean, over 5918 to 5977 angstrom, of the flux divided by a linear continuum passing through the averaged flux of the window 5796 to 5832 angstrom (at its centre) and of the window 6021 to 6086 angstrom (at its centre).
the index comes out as 0.14 mag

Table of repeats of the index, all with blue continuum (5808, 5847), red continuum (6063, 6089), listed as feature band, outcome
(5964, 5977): 0.102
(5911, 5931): 0.167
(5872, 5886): 0.227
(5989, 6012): 0.032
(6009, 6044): 0.002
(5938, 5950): 0.073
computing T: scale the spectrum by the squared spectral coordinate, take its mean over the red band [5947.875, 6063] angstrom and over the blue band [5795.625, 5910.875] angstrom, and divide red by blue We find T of 1.2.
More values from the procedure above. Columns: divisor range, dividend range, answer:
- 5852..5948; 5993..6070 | 1.35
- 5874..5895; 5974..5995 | 1.58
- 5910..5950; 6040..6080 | 1.23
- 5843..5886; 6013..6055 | 1.27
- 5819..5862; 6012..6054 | 1.17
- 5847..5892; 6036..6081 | 1.41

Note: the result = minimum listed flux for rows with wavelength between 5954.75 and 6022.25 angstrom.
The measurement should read 4.001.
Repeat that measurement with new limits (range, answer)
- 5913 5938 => 3.834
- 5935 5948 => 3.885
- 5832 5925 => 1.466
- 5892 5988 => 1.613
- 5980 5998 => 4.349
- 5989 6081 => 4.301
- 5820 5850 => 4.252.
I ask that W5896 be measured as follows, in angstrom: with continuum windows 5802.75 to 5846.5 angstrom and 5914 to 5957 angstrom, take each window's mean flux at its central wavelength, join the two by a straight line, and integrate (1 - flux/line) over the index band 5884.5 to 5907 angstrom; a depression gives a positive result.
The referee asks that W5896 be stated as 9.3 angstrom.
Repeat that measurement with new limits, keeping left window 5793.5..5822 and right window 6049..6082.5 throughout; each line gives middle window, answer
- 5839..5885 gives 5.70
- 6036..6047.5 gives -0.01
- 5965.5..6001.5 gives 2.88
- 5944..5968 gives 2.42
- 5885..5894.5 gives 5.81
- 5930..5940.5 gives 1.55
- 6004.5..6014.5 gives 0.52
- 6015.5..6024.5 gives 0.31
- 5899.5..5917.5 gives 3.15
